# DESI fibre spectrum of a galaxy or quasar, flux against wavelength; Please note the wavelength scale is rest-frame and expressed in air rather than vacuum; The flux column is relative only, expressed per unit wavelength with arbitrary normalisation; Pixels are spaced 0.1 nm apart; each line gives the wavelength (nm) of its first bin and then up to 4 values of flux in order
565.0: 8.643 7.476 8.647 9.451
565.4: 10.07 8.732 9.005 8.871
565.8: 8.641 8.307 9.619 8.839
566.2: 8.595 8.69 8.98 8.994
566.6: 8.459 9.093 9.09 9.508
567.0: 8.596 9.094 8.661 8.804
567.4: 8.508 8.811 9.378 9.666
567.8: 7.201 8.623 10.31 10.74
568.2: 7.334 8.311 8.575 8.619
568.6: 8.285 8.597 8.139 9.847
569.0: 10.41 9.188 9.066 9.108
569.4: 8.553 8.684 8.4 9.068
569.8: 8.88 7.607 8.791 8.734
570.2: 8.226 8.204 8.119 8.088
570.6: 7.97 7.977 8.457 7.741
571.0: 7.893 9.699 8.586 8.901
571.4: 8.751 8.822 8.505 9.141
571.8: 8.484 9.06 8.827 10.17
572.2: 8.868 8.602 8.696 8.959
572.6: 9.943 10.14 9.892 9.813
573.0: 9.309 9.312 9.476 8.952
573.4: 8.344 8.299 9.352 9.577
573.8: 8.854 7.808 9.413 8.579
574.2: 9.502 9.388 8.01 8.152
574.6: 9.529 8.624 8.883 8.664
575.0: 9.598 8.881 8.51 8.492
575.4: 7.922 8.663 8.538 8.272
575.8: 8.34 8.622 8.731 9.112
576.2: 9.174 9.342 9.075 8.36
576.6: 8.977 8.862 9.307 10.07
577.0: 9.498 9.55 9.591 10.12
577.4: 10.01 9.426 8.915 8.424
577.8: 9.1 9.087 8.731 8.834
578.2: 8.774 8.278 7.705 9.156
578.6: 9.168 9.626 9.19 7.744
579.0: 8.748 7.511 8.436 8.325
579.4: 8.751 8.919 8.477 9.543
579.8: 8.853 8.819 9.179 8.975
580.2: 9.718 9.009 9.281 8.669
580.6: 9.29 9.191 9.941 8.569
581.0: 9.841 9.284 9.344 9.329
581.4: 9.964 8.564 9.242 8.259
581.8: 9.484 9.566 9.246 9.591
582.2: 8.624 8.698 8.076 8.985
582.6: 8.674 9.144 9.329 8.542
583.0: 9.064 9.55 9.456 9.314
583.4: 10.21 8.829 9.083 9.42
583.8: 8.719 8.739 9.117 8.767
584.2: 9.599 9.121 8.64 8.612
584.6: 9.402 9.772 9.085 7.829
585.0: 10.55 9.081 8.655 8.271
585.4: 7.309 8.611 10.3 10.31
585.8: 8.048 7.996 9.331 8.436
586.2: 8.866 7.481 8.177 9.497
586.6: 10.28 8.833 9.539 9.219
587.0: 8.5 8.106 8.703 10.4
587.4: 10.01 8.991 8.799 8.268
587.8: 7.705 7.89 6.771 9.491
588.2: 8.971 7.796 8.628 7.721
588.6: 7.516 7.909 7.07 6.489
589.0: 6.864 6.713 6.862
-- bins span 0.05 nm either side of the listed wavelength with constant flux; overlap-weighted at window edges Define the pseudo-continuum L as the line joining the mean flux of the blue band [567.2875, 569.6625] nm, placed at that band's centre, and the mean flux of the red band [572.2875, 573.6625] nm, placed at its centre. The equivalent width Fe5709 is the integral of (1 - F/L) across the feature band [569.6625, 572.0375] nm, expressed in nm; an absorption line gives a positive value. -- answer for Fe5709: 0.15 nm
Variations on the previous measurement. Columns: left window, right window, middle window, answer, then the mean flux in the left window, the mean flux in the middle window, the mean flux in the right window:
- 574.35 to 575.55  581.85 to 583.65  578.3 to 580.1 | 0.04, 8.66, 8.71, 9.11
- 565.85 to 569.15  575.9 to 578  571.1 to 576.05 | 0.10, 8.91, 8.92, 9.21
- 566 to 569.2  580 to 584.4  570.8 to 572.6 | 0.03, 8.92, 8.83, 9.14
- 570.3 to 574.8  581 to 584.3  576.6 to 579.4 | 0.01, 8.87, 8.97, 9.13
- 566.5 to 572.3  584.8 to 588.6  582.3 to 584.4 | -0.08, 8.76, 9.07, 8.73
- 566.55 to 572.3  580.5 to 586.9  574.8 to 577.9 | -0.04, 8.76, 9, 9.06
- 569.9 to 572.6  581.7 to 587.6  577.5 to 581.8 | -0.03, 8.63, 8.94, 9.02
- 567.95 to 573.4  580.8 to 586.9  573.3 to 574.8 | 0.01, 8.86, 8.82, 9.05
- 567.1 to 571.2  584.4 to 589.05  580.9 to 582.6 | -0.09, 8.69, 9.1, 8.61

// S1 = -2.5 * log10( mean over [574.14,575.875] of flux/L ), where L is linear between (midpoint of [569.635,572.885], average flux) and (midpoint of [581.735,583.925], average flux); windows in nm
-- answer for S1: 0.02 mag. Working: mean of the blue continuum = 8.75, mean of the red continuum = 9.1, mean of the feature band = 8.7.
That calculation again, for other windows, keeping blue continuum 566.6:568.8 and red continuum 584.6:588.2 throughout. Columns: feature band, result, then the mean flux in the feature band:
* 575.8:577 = -0.03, 9.05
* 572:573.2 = -0.07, 9.4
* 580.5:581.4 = -0.06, 9.35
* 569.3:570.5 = 0.04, 8.49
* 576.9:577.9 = -0.07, 9.42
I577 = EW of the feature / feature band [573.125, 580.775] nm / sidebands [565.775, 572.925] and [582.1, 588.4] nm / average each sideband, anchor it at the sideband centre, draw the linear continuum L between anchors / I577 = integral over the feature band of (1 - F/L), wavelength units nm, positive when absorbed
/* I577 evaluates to -0.04 nm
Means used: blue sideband 8.83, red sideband 8.9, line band 8.91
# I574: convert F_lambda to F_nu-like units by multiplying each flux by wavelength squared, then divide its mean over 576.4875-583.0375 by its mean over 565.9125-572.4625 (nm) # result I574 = 1.07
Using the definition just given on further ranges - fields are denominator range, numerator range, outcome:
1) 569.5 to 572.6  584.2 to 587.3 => 1.09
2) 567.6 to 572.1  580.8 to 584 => 1.10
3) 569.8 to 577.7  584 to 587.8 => 1.05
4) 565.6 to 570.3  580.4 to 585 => 1.09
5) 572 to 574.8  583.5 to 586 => 1.03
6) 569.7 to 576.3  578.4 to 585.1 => 1.06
